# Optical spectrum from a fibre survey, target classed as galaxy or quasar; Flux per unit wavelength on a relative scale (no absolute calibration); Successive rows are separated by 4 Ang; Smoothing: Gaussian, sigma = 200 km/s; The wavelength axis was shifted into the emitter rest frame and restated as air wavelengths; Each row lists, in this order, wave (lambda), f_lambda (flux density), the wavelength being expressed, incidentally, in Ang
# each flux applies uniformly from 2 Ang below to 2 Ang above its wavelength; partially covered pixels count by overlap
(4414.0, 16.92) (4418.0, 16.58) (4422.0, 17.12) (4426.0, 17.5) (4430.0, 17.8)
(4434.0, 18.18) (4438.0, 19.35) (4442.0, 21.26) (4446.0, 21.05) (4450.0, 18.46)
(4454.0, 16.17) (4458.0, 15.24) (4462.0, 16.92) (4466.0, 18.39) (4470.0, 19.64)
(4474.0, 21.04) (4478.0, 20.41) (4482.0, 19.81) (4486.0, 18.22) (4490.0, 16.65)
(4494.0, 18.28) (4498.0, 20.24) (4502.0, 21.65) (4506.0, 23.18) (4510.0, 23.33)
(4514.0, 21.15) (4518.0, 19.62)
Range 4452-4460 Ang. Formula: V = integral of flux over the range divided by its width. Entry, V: 15.7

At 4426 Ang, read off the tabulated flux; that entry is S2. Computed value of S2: 17.5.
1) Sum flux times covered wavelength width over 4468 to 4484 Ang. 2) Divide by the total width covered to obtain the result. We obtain 20.2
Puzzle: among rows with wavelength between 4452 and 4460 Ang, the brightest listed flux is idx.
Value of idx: 16.17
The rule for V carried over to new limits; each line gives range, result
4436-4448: 20.6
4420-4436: 17.7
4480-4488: 19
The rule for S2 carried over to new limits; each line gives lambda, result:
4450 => 18.46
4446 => 21.05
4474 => 21.04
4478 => 20.41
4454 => 16.17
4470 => 19.64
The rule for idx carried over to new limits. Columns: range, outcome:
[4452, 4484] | 21.04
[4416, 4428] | 17.5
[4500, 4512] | 23.33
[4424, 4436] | 18.18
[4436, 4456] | 21.26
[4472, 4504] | 21.65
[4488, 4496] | 18.28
